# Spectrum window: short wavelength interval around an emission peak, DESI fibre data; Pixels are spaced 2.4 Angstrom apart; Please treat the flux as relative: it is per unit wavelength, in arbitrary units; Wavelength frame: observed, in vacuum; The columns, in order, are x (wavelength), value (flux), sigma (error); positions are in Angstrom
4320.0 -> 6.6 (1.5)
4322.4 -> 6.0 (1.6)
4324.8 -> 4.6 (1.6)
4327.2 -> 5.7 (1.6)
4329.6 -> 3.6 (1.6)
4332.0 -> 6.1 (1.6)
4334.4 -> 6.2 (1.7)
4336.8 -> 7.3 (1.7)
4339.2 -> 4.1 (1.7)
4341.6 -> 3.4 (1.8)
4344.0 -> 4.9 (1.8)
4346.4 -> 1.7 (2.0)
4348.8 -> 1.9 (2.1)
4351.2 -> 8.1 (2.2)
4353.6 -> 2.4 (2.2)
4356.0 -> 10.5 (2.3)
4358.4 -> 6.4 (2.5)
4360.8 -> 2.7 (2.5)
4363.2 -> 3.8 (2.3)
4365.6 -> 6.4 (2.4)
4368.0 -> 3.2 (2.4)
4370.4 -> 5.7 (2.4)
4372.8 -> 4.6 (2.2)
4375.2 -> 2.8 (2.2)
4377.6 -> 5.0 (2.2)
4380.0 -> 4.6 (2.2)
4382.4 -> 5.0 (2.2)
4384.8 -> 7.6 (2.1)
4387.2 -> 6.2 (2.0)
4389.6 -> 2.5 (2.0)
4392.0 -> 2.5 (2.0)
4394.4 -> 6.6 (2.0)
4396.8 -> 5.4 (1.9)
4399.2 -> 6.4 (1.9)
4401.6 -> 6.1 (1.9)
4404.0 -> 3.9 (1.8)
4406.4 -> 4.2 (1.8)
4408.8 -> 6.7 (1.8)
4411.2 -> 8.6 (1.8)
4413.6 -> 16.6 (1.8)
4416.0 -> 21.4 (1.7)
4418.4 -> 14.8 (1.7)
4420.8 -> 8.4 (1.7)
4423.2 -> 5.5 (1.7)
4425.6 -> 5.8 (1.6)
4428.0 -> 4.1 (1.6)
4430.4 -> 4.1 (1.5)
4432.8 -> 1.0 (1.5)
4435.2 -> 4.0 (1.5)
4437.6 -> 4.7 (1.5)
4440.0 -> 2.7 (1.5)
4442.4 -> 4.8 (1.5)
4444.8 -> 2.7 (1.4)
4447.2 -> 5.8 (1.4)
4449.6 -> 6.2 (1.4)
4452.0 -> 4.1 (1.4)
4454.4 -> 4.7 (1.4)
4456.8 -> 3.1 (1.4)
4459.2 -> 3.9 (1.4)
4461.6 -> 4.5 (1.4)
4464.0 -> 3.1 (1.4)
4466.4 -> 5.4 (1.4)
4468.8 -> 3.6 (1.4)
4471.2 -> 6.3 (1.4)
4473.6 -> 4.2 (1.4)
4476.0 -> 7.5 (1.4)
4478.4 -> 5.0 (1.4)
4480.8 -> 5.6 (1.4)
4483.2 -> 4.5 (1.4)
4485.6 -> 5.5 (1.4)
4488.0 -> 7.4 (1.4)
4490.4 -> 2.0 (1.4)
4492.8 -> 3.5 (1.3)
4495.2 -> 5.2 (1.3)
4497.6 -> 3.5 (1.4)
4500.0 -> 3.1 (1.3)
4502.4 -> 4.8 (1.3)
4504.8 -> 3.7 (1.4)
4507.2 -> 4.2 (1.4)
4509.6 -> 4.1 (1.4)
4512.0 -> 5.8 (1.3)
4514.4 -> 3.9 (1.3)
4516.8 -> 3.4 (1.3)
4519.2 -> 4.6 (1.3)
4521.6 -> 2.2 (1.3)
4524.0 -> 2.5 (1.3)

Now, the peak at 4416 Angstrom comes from [O II]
